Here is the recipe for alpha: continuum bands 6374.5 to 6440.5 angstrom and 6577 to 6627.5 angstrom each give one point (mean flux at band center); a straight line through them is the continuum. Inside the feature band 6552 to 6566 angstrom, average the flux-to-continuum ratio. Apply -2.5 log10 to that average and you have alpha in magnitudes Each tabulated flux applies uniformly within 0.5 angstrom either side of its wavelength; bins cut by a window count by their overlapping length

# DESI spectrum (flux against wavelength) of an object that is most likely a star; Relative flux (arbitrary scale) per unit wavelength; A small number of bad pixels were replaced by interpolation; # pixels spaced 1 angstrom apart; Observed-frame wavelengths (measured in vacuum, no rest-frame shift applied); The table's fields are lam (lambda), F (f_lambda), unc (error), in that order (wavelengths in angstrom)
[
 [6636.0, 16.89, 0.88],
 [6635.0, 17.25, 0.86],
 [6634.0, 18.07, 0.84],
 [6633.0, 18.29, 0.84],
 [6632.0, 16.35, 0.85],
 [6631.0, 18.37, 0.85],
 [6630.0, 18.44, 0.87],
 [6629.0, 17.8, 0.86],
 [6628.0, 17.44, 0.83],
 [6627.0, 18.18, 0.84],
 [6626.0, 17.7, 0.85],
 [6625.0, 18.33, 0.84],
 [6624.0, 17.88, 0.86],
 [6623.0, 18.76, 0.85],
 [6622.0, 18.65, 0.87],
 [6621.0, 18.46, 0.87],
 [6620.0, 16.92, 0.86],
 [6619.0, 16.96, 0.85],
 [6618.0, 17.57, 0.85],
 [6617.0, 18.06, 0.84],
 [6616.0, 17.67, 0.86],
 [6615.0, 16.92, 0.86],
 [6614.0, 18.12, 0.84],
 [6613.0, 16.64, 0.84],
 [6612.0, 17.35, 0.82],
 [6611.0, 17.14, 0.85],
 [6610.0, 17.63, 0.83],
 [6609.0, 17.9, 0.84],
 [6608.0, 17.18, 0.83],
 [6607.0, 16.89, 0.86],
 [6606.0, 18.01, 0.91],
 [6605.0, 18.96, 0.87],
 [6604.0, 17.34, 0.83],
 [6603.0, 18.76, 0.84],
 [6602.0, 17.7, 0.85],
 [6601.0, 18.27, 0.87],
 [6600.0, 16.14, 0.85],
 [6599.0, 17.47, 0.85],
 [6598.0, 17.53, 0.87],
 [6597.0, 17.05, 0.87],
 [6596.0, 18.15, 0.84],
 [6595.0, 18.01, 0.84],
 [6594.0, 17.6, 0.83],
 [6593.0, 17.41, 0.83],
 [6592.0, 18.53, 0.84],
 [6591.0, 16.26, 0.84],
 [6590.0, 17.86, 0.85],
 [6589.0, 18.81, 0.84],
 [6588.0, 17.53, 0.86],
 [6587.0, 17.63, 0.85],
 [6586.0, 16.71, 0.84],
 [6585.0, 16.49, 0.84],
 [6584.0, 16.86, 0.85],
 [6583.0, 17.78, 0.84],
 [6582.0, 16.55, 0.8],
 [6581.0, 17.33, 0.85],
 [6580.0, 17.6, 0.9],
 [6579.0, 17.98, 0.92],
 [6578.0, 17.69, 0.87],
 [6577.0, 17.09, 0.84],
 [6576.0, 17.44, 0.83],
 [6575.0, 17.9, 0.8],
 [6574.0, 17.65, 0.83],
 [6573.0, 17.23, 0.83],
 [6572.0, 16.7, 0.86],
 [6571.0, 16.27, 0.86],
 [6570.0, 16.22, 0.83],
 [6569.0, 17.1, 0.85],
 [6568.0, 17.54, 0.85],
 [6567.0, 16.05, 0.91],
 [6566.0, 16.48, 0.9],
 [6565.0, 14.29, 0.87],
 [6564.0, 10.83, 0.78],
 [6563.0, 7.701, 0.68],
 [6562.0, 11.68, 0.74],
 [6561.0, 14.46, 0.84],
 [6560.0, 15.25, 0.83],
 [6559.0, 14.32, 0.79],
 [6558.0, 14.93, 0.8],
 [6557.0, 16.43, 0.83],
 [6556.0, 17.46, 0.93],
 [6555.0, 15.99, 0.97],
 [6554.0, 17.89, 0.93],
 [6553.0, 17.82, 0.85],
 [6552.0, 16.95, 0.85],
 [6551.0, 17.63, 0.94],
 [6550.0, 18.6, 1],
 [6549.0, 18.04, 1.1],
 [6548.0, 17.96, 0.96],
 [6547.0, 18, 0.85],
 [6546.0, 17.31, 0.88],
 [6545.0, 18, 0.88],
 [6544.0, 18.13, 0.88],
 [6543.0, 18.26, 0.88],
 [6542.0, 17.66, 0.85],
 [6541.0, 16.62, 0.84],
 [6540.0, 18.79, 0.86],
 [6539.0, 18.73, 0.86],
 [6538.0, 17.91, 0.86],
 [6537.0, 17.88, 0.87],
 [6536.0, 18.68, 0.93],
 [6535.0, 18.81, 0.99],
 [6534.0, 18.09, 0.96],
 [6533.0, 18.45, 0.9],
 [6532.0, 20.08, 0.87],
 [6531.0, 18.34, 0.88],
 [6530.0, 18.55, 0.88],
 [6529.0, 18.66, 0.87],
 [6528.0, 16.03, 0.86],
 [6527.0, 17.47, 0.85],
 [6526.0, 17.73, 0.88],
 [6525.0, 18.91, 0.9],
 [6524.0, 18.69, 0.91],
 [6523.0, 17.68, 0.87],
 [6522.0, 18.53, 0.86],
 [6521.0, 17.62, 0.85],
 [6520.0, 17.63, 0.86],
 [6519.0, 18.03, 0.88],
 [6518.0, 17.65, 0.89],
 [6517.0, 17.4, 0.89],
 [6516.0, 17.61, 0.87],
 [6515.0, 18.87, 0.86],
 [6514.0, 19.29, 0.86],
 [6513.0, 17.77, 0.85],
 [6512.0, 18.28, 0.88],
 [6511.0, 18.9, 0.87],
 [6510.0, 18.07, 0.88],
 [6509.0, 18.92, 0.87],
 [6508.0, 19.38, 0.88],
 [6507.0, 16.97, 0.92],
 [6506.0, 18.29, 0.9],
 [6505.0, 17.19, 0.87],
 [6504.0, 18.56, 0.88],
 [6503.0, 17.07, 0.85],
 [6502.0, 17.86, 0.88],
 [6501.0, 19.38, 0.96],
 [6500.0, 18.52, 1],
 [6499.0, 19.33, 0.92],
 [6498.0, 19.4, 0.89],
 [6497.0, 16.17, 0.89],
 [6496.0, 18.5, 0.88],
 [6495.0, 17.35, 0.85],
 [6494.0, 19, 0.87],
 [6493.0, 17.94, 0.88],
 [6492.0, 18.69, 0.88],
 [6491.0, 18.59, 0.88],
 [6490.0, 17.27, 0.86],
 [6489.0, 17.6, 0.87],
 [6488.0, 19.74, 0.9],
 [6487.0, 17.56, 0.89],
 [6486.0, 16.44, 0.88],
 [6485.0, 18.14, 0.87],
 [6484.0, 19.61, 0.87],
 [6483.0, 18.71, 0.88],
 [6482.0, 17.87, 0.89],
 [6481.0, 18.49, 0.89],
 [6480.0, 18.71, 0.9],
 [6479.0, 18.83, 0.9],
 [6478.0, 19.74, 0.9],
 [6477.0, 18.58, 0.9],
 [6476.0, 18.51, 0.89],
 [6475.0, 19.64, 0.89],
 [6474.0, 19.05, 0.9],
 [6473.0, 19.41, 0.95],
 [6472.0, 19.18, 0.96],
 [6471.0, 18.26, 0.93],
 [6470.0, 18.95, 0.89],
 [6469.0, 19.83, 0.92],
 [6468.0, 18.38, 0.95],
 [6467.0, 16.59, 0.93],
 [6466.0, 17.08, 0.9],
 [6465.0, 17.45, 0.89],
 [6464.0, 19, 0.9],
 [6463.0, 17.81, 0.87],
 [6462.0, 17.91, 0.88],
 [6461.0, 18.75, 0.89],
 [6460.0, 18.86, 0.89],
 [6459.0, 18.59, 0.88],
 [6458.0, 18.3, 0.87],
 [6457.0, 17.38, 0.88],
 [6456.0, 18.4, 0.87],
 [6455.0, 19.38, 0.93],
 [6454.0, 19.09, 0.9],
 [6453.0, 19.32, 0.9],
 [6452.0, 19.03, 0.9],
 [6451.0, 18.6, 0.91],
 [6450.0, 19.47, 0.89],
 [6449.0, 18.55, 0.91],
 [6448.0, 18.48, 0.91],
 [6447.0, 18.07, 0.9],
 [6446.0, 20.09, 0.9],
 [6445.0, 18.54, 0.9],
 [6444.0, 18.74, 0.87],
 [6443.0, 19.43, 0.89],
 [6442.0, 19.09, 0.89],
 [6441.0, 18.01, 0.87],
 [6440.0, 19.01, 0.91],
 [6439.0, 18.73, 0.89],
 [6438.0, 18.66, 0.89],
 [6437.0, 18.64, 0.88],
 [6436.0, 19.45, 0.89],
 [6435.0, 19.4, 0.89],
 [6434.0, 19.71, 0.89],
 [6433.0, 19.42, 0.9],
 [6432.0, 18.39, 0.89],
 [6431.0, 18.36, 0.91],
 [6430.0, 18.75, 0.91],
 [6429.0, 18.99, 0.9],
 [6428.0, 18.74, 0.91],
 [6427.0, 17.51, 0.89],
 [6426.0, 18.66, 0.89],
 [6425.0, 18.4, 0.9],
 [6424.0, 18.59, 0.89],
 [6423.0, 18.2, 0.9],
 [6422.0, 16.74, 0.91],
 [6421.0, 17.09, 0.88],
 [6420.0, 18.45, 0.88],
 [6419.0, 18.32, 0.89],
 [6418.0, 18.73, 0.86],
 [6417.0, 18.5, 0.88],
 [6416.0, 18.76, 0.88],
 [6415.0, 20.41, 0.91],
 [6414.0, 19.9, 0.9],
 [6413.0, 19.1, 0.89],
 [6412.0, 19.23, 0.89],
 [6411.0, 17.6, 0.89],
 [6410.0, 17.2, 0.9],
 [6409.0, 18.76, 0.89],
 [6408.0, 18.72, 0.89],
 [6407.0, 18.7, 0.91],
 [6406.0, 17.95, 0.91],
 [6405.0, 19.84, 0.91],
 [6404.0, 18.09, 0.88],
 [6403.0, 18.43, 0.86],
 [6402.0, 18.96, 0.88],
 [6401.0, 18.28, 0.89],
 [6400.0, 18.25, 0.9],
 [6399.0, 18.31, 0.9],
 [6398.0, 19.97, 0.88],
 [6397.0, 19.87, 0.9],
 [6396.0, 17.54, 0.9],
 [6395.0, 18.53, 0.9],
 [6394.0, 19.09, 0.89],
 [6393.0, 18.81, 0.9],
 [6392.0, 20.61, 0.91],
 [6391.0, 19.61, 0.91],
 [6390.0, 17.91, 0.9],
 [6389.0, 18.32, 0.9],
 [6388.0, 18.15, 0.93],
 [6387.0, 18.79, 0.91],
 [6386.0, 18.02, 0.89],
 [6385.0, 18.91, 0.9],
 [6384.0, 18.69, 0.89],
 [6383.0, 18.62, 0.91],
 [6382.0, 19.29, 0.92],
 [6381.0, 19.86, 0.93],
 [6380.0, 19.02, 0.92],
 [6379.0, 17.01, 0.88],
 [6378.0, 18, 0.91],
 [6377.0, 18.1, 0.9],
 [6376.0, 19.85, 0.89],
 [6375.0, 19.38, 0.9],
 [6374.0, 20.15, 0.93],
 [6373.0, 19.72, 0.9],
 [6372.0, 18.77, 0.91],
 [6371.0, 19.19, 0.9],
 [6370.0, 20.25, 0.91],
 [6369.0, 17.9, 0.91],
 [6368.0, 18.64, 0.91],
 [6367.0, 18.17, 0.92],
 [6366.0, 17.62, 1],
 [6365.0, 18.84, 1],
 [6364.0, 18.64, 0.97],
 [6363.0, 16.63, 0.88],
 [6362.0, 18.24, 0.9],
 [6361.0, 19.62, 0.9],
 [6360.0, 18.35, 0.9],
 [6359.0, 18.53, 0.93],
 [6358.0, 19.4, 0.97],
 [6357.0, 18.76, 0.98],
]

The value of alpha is 0.21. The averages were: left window 18.7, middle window 14.7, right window 17.6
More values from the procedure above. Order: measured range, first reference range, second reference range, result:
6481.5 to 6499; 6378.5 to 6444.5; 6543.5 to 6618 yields -0.02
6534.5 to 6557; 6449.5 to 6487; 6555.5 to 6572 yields -0.15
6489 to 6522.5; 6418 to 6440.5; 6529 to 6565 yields -0.04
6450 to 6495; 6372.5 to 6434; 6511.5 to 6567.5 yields -0.03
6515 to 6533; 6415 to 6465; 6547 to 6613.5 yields -0.03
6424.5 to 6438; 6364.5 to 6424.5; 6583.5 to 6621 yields -0.02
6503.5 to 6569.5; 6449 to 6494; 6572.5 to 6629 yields 0.05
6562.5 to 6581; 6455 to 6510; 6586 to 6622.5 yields 0.11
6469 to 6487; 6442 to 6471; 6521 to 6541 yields -0.01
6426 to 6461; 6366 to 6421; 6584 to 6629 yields -0.02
